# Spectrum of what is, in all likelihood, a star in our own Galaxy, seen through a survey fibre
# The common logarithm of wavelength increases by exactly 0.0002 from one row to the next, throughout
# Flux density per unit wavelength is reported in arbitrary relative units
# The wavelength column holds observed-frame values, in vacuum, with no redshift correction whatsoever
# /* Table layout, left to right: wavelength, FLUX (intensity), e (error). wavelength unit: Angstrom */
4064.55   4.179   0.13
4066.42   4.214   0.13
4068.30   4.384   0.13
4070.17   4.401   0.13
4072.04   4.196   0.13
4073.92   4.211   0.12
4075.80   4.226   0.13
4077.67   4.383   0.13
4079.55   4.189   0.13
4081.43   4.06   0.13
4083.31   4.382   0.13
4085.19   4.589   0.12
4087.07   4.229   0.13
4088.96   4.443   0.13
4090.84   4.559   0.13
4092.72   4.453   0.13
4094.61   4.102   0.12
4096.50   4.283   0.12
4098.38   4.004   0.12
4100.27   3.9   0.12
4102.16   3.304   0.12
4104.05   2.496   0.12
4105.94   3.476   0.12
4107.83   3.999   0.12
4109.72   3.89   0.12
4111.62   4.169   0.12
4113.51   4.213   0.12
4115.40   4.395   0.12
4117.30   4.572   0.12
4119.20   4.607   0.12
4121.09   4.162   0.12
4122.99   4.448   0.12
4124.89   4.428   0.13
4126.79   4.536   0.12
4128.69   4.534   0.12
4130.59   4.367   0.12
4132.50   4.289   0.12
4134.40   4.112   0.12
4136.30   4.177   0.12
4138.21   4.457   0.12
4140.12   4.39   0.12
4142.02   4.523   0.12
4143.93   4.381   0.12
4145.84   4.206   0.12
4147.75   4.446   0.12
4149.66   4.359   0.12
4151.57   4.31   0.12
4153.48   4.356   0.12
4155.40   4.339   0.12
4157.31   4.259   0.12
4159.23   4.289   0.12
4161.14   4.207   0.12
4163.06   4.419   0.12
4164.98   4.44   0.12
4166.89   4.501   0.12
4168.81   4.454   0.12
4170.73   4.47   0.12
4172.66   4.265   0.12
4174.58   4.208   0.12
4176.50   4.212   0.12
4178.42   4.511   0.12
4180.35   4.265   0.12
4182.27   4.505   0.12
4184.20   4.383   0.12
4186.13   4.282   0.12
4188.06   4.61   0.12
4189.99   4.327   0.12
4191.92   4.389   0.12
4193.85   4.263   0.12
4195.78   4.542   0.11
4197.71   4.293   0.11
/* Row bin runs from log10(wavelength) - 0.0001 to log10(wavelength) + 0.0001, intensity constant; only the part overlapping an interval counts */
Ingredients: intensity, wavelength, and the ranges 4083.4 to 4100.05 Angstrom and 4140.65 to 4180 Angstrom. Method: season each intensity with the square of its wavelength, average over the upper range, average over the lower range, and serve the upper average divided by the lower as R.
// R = 1.04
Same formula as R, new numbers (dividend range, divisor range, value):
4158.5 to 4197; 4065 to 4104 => 1.09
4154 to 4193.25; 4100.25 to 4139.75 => 1.08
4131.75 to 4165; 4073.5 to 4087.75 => 1.04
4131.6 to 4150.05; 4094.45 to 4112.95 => 1.17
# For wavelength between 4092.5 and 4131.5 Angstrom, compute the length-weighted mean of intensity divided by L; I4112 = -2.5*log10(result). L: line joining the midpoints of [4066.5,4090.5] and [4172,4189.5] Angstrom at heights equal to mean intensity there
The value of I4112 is 0.06 mag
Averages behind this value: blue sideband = 4.31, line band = 4.11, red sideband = 4.36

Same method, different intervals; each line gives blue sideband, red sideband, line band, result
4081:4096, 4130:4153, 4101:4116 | 0.17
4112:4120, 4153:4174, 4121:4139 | 0.01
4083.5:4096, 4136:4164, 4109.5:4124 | 0.01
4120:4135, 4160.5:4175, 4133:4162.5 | 0.01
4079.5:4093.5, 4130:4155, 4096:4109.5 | 0.20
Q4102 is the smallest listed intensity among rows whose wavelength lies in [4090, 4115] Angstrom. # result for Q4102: 2.496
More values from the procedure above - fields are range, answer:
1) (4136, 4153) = 4.177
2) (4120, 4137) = 4.112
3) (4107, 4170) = 3.89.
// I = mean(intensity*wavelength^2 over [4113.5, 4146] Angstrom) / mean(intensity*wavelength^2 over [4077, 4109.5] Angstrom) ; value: 1.10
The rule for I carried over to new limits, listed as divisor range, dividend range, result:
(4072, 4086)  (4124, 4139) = 1.04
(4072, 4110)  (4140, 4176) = 1.11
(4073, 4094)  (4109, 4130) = 1.02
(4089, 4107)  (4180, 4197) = 1.19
